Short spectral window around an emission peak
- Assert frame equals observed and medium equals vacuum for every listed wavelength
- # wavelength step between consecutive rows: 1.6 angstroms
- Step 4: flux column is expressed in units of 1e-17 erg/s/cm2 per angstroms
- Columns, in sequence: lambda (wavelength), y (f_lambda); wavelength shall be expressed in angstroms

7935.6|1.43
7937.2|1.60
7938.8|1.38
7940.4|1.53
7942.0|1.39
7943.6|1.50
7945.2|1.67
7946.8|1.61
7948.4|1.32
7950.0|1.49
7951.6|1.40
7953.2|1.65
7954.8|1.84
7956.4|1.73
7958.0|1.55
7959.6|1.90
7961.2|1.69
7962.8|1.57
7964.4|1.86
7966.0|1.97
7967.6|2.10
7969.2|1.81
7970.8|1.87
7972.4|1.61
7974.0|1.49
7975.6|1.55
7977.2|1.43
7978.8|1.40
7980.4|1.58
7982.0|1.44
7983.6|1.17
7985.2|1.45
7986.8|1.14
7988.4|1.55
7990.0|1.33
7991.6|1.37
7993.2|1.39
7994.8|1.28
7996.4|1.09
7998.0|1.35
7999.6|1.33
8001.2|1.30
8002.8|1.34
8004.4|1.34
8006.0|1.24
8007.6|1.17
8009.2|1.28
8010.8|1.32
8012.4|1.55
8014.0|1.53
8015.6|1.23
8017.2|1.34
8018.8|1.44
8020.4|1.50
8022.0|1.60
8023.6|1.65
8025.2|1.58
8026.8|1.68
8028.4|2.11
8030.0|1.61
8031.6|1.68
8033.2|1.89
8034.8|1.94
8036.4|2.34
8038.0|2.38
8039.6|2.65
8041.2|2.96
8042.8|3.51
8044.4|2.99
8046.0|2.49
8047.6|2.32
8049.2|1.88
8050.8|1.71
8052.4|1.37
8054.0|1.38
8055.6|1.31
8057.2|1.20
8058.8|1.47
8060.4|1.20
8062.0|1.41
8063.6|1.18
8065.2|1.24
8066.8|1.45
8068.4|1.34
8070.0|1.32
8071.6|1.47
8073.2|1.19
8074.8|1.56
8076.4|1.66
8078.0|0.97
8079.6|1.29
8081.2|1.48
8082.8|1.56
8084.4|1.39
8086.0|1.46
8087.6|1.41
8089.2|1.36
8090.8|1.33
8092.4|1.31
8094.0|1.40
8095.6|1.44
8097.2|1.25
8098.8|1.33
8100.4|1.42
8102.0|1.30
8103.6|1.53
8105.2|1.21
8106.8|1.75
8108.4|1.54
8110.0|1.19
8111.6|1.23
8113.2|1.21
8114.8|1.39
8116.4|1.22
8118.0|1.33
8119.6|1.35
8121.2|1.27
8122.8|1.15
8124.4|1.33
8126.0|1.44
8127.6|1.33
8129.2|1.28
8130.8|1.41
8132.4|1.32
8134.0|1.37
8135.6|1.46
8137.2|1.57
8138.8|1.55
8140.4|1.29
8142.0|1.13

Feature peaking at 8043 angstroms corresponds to [O III] 5007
